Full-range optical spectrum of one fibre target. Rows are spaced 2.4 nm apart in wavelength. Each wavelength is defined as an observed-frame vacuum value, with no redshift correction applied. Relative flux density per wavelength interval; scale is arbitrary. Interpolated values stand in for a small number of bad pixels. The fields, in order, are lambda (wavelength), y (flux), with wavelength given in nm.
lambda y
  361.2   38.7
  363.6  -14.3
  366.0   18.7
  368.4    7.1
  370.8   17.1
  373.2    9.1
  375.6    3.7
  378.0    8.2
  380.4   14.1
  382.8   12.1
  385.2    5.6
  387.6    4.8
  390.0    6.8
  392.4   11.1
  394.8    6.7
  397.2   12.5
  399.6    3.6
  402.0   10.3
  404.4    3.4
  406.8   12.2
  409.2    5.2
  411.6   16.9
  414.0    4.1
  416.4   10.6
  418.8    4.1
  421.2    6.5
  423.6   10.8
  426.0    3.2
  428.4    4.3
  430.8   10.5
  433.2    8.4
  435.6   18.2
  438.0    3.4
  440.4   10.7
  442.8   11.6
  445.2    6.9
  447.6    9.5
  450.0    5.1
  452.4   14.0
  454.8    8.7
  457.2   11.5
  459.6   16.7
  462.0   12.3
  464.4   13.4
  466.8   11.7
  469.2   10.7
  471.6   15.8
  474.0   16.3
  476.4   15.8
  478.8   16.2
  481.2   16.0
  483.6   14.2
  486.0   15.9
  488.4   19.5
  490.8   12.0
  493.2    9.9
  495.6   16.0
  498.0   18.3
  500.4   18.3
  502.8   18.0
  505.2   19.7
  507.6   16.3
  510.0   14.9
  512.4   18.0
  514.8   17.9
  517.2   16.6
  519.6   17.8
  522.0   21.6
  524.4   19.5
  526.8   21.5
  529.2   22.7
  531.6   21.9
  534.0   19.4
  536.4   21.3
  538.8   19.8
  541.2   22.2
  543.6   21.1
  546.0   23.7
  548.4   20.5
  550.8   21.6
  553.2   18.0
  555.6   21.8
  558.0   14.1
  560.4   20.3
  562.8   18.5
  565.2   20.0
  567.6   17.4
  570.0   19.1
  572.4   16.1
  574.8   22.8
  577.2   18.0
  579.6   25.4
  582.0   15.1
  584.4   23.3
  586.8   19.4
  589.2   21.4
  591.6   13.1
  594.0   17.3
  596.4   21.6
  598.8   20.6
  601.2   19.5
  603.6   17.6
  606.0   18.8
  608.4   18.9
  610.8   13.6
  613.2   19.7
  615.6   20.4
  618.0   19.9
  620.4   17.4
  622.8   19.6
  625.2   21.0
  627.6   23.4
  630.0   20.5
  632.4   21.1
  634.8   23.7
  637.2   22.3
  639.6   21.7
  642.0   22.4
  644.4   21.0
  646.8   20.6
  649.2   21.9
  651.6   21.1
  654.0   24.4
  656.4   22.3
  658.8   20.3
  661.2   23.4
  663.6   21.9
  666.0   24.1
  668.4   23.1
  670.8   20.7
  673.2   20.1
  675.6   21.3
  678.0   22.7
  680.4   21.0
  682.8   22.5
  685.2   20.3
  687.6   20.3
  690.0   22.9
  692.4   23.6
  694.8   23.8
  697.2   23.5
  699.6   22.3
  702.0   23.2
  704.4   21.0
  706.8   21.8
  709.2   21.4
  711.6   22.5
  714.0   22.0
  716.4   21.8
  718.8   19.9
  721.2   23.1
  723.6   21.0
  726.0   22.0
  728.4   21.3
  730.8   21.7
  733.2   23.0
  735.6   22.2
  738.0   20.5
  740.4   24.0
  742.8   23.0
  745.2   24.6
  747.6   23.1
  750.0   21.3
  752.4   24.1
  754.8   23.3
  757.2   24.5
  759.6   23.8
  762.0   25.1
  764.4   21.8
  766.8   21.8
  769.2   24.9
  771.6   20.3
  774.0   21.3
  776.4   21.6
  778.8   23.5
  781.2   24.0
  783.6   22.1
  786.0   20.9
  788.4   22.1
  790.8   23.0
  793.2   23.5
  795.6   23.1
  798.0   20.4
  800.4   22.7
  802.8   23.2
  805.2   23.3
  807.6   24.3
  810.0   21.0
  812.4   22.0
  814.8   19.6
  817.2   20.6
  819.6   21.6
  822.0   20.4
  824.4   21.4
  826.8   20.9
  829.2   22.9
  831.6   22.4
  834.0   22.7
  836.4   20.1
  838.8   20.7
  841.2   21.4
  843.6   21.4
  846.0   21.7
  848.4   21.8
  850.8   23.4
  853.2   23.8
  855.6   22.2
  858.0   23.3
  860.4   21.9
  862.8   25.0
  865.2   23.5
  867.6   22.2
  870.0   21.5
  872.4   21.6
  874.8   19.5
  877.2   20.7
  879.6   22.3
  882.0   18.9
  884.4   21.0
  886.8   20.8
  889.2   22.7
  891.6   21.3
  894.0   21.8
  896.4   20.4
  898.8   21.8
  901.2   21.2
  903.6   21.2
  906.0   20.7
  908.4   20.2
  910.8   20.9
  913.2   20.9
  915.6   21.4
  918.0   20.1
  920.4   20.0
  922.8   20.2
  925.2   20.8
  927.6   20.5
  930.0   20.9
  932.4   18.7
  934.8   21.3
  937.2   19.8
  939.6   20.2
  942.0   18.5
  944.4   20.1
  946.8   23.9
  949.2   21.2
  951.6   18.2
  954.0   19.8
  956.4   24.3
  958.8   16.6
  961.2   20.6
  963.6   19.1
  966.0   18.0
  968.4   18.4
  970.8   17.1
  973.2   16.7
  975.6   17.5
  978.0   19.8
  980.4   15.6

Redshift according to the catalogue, 0.143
